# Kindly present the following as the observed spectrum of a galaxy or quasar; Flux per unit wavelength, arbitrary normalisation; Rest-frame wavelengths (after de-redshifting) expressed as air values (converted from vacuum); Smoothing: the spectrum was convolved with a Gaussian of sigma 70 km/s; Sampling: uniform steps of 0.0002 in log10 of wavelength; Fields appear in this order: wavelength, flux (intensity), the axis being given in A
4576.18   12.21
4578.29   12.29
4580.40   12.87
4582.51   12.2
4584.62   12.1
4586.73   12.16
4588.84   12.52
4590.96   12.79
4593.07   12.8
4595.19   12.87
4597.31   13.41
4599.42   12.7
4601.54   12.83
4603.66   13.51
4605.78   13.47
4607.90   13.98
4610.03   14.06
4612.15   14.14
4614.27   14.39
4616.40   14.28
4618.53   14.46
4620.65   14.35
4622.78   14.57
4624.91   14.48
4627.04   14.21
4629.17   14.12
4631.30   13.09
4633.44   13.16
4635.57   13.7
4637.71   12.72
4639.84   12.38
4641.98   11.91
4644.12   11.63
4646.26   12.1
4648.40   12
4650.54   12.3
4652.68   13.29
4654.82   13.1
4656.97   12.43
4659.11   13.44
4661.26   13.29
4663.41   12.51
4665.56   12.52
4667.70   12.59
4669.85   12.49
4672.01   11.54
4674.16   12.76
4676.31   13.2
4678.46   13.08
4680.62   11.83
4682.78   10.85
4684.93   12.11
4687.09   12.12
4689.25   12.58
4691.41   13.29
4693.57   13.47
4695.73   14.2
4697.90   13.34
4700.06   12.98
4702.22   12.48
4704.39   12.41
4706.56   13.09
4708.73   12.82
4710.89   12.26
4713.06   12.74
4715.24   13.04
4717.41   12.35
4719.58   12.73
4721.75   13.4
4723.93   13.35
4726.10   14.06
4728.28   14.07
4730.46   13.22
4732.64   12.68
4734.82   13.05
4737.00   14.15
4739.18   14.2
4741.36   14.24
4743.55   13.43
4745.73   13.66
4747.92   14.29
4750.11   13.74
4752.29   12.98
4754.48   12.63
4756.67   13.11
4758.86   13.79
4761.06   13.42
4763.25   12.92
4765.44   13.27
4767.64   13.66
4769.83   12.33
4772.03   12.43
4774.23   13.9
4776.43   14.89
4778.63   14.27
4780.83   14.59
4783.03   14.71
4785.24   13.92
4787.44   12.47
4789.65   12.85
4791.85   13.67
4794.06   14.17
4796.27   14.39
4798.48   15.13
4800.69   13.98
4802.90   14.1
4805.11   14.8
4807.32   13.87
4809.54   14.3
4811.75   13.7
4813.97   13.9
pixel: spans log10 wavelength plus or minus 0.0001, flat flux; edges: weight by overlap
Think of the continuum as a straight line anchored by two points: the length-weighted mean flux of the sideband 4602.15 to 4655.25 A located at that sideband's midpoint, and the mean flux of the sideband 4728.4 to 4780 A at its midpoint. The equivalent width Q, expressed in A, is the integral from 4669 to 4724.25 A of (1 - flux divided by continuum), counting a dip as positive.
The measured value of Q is 3.1 A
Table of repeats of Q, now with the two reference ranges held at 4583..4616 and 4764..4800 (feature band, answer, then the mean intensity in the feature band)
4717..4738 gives 0.42 A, 13.3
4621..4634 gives -0.70 A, 14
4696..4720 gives 1.32 A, 12.8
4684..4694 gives 0.60 A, 12.7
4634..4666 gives 1.73 A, 12.6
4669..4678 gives 0.60 A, 12.5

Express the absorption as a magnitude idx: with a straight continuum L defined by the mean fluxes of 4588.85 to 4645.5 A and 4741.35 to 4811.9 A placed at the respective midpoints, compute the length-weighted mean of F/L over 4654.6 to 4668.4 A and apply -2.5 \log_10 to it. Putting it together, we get 0.06 mag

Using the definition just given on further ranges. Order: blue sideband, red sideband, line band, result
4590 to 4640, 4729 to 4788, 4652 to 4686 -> 0.09 mag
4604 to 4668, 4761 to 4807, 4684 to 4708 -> 0.05 mag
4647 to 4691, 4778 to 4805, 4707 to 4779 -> 0.01 mag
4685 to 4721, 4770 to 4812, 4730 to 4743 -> -0.03 mag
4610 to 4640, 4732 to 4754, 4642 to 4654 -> 0.13 mag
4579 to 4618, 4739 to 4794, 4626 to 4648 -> 0.03 mag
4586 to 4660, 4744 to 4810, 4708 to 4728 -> 0.04 mag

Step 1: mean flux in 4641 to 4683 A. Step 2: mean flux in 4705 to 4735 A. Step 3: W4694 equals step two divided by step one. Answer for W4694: 1.05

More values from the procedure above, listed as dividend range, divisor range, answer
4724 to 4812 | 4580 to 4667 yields 1.04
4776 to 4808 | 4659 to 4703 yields 1.11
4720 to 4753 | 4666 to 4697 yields 1.08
